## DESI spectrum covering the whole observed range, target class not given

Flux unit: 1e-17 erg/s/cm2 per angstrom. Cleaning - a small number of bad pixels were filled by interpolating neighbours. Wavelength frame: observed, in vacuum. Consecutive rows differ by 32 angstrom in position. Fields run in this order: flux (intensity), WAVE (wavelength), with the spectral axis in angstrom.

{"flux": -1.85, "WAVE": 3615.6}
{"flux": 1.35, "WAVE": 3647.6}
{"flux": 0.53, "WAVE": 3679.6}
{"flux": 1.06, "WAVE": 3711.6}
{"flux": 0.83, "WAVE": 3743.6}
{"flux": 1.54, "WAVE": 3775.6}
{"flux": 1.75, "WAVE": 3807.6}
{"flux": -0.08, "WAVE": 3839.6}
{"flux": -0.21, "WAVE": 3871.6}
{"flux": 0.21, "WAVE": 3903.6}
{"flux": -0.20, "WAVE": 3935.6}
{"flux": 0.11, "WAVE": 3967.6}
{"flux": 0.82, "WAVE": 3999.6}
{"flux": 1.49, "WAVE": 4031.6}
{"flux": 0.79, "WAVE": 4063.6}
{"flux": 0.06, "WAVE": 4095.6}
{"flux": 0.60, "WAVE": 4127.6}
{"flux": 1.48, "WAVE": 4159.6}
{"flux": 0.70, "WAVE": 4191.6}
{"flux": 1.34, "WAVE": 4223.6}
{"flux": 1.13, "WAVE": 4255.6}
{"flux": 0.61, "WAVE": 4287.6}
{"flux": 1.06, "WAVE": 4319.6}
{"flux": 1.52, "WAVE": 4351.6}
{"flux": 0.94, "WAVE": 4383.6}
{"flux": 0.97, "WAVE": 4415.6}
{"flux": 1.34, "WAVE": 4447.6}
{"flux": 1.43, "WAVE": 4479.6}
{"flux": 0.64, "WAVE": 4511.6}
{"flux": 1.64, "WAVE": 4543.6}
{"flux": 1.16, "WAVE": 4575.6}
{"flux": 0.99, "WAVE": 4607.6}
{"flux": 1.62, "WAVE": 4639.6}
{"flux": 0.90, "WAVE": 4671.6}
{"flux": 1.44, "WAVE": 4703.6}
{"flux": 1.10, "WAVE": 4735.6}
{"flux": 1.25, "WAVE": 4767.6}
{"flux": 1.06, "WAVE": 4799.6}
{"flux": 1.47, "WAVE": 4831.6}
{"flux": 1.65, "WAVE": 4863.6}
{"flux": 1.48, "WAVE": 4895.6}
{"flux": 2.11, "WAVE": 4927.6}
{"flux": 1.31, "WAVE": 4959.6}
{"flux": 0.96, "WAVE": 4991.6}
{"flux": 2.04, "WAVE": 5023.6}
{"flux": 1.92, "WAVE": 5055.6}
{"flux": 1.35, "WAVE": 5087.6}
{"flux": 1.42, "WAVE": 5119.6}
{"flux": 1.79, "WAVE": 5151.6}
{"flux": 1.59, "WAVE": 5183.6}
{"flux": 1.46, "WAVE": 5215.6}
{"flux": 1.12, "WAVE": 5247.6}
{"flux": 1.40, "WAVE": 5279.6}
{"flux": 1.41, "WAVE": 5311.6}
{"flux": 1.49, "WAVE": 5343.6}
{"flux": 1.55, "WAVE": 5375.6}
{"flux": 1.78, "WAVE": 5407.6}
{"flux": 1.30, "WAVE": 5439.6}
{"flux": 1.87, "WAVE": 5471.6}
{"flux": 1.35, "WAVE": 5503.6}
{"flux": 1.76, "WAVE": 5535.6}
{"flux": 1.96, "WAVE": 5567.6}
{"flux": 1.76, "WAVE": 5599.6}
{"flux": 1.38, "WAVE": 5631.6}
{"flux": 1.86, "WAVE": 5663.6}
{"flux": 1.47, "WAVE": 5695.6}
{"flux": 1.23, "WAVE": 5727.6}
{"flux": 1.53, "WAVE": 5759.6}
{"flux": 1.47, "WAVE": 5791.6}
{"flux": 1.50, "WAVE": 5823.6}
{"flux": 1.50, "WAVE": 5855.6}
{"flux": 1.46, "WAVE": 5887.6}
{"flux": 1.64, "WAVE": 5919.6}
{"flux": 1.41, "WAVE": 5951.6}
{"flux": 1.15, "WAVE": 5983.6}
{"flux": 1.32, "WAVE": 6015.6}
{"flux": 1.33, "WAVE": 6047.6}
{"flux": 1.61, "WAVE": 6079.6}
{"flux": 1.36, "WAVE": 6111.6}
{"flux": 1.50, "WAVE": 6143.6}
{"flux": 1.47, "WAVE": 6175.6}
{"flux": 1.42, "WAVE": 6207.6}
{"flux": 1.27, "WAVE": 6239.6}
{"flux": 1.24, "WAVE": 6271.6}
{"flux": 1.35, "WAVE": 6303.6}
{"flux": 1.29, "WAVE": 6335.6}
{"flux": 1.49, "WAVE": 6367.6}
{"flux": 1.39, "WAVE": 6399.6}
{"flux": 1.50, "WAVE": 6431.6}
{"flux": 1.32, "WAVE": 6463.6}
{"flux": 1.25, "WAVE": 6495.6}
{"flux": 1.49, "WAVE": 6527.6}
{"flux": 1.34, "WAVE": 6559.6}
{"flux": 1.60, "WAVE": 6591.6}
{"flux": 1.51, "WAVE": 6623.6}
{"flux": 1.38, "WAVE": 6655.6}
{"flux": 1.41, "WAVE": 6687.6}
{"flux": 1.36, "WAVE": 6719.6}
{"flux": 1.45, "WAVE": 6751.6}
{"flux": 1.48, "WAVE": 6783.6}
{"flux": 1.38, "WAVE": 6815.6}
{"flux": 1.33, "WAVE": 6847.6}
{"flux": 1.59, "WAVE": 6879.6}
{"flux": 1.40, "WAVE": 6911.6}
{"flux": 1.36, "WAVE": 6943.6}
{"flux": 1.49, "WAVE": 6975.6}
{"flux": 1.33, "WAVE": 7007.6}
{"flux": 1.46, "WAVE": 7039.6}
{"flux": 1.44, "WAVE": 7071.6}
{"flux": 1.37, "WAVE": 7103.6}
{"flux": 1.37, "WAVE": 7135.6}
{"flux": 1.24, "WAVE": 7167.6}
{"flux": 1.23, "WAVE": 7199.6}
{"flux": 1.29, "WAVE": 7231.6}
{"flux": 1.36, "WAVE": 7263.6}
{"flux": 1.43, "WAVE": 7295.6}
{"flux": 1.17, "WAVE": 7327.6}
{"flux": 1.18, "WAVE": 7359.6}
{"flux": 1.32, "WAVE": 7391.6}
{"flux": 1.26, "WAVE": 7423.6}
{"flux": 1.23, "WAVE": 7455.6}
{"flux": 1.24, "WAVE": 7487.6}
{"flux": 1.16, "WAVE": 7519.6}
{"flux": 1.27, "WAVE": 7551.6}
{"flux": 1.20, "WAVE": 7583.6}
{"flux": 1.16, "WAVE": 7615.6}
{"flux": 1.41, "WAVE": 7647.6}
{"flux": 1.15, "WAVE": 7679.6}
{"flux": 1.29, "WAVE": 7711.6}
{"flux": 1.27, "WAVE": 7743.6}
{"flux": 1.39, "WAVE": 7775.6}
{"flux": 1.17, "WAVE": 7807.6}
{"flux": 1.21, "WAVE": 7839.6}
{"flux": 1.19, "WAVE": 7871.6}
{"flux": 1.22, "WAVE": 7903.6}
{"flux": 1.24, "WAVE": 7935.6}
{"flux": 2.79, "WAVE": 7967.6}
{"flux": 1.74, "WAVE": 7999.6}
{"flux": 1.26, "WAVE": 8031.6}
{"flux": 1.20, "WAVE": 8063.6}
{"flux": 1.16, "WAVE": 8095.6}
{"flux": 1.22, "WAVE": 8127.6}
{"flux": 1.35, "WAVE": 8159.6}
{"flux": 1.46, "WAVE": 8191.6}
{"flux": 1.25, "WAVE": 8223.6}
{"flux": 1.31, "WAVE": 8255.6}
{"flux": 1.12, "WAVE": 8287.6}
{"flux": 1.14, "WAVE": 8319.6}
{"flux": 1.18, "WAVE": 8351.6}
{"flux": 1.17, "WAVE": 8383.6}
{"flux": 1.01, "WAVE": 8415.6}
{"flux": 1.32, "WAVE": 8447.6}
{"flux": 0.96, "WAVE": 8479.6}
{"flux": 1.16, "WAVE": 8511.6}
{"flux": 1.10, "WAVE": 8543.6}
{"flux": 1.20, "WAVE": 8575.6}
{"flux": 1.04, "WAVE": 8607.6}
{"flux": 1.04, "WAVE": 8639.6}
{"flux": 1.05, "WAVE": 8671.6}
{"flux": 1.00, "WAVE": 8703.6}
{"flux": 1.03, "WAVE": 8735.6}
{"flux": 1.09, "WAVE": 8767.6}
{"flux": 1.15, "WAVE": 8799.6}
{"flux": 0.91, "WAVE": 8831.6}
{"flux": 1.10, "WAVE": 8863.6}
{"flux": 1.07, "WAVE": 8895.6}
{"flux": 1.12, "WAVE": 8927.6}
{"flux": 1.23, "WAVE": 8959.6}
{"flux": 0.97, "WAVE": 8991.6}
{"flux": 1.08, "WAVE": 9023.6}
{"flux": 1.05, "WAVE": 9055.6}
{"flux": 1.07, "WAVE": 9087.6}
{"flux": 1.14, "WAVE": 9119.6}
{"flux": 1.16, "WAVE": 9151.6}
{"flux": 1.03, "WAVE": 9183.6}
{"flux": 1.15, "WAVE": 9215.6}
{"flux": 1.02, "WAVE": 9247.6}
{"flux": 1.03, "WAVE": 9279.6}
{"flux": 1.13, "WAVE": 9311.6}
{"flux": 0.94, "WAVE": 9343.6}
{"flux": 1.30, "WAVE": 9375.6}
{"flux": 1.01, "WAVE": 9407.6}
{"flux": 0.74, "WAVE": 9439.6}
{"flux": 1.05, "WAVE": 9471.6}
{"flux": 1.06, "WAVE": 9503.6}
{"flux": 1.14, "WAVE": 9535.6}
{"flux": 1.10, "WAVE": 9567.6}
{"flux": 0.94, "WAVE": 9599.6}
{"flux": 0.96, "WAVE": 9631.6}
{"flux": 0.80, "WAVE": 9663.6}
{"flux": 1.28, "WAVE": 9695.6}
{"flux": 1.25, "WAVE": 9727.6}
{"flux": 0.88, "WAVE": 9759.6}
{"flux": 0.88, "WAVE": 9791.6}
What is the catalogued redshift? 0.22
